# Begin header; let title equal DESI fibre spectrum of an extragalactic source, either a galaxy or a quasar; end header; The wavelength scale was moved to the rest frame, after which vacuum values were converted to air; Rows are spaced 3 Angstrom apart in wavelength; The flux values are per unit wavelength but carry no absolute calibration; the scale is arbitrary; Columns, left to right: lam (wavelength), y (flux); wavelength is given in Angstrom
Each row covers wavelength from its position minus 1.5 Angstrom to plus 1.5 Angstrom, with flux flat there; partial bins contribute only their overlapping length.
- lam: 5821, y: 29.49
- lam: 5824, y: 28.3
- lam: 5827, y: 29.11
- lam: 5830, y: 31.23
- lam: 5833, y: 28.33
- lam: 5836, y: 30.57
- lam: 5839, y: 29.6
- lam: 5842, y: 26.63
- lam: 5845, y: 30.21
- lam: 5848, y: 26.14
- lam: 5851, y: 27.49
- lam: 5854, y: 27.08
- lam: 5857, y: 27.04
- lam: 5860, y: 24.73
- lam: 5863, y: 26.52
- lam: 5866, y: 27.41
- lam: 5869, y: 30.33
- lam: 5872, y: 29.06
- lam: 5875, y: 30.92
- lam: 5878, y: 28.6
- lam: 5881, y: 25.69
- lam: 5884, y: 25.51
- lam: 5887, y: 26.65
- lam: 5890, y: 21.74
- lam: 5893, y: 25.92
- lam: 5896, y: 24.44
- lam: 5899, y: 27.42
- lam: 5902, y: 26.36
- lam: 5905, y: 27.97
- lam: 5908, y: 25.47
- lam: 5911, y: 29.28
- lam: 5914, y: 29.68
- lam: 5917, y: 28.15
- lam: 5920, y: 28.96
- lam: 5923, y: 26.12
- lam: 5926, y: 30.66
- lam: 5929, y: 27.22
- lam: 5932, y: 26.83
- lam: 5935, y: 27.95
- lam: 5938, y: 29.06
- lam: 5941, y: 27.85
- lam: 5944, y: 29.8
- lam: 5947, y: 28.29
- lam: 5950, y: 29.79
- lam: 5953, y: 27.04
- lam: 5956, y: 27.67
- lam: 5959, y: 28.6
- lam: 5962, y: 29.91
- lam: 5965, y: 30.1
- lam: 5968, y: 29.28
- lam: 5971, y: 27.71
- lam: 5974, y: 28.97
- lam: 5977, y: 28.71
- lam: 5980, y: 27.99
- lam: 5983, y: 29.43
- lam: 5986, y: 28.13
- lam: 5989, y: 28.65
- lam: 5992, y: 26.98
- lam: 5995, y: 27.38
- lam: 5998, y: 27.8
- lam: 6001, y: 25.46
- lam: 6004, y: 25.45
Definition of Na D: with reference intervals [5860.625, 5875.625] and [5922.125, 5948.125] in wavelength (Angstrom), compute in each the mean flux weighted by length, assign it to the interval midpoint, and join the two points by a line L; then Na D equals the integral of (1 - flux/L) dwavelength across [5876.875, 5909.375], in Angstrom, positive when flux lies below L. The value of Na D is 2.8 Angstrom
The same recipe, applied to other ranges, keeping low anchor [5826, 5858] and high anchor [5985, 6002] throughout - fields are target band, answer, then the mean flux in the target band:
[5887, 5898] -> 1.41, 24.5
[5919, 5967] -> -1.21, 28.5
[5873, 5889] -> 0.50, 27.3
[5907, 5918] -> -0.10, 28.3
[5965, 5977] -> -0.54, 28.8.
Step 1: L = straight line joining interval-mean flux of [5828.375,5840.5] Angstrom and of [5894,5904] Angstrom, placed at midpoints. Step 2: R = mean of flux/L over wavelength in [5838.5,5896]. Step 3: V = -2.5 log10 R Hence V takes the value 0.04 mag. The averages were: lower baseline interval 29.9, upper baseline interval 26.2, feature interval 27.1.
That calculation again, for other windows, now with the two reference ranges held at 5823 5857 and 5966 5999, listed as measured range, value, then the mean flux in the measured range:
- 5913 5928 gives -0.01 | 28.6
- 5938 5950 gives -0.02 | 28.8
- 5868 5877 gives -0.06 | 30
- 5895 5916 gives 0.04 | 27.3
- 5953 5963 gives 0.00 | 28.4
